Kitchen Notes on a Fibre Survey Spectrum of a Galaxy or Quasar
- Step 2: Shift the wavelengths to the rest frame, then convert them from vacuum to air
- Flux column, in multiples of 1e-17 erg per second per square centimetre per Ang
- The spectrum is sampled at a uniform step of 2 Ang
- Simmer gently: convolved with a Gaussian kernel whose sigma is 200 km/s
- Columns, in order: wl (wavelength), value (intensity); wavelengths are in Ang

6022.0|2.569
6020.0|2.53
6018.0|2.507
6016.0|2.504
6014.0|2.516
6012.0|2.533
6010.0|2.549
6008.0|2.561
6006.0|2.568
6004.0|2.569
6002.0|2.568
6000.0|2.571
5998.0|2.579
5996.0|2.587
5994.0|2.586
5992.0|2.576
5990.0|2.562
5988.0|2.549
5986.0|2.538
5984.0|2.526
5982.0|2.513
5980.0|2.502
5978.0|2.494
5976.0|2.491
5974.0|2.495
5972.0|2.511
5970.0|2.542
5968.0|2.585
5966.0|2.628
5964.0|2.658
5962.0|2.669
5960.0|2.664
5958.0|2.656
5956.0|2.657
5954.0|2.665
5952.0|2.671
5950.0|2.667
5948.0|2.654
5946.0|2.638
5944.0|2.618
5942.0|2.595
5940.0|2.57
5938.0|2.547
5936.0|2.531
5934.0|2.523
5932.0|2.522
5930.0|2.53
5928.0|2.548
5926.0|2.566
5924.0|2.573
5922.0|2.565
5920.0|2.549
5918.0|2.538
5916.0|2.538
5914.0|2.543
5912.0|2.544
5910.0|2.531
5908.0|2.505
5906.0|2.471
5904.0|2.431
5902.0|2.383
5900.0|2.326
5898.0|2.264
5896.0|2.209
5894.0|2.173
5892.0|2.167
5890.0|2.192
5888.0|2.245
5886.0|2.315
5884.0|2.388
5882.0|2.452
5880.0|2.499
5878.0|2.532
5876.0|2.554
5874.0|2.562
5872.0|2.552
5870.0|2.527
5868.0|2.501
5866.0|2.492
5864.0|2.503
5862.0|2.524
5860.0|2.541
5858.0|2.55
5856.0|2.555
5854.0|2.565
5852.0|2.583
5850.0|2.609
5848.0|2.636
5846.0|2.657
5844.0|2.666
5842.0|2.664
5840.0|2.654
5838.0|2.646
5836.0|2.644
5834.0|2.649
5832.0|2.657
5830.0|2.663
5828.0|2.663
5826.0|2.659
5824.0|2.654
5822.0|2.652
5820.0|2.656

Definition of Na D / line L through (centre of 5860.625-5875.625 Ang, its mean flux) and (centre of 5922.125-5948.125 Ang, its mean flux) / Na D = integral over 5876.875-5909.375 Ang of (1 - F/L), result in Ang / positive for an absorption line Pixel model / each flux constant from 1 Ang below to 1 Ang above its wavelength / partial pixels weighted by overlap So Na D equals 2.4 Ang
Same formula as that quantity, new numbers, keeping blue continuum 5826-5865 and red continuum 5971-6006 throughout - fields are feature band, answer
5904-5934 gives 0.5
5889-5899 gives 1.5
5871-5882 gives 0.3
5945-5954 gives -0.3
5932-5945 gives 0.0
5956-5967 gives -0.4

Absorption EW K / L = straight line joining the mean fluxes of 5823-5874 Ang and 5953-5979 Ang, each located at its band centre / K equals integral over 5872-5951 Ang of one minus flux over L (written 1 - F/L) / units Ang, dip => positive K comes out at 3.6 Ang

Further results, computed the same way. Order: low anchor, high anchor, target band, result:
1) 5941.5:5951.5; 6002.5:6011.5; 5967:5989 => 0.6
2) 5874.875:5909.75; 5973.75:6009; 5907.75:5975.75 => -3.5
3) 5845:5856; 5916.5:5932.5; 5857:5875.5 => 0.5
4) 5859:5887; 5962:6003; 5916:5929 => -0.2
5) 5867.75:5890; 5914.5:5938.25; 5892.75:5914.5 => 0.9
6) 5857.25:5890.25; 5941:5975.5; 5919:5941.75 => 0.2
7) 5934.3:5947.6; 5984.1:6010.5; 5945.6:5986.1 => -0.3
